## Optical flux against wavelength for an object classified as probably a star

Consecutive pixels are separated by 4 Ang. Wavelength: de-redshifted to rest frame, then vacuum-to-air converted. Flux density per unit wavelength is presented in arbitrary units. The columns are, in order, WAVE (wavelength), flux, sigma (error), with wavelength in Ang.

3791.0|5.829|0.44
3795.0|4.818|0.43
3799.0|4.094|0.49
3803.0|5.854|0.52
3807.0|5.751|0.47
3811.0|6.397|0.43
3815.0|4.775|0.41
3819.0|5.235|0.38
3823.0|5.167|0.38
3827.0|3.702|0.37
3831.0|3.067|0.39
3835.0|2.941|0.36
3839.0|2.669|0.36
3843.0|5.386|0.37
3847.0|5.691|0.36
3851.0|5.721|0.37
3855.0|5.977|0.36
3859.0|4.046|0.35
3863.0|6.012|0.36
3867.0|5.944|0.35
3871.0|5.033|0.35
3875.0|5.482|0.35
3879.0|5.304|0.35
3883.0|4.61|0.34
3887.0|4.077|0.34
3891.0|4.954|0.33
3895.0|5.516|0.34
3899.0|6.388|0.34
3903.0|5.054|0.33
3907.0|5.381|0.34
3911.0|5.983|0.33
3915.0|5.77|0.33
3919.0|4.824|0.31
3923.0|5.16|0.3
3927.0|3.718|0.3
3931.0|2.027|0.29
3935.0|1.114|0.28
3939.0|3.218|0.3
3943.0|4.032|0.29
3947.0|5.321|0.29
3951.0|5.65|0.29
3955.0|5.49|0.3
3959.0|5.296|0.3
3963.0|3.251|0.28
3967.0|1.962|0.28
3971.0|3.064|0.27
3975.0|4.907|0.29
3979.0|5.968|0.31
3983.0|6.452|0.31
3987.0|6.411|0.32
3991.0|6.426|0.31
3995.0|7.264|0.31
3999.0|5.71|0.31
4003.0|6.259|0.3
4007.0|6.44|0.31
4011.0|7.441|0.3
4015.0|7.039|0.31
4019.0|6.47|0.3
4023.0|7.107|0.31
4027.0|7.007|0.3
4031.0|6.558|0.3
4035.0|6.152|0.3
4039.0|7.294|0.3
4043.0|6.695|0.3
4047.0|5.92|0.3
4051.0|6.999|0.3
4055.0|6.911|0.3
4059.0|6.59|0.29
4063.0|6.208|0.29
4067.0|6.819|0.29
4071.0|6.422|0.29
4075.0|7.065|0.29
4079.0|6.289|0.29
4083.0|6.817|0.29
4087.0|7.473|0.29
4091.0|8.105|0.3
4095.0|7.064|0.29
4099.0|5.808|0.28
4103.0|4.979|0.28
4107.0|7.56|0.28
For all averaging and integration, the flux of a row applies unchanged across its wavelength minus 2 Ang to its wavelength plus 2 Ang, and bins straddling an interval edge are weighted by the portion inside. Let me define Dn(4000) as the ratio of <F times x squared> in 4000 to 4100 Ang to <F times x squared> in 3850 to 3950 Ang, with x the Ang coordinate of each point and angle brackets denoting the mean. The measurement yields 1.5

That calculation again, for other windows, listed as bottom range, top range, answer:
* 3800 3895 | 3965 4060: 1.37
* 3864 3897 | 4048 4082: 1.42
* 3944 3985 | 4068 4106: 1.51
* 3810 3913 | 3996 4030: 1.44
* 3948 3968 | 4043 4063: 1.53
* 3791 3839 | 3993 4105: 1.61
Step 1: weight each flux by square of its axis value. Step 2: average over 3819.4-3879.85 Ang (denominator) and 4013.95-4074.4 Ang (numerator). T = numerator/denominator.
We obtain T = 1.53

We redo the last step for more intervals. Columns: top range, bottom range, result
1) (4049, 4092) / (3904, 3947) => 1.76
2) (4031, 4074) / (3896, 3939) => 1.57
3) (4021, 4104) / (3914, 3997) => 1.53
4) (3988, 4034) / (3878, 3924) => 1.35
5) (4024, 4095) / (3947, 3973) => 1.70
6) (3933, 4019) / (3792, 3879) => 1.13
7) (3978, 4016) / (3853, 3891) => 1.35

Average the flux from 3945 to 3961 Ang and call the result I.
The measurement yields 5.44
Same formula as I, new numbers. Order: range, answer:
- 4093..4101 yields 6.44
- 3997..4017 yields 6.58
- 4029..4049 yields 6.52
